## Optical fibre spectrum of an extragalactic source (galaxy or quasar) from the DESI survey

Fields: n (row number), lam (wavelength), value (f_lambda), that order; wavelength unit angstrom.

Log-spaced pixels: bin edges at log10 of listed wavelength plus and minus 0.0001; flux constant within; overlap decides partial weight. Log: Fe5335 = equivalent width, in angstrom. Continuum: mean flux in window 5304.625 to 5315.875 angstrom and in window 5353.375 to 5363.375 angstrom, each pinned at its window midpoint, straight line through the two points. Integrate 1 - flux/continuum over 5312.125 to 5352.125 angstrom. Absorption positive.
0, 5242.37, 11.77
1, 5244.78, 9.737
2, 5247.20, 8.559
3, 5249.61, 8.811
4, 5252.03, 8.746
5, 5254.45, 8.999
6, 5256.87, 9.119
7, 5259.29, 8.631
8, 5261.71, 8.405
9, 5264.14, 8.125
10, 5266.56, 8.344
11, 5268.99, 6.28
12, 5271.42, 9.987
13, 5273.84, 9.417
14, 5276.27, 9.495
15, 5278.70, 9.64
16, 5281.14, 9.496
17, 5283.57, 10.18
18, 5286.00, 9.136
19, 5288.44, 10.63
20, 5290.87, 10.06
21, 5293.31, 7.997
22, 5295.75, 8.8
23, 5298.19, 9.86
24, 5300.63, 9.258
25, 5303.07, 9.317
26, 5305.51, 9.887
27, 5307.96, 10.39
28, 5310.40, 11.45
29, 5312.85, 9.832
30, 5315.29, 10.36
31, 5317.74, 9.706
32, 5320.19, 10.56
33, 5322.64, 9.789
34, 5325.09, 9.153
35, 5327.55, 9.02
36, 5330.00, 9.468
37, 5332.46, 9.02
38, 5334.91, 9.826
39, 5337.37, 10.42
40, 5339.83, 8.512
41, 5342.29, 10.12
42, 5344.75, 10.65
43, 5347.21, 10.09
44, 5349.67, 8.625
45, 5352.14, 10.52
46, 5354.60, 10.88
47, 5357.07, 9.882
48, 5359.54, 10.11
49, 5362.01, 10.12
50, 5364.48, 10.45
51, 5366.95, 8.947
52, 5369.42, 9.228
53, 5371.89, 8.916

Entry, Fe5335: 2.36 angstrom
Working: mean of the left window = 10.4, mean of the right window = 10.2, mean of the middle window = 9.72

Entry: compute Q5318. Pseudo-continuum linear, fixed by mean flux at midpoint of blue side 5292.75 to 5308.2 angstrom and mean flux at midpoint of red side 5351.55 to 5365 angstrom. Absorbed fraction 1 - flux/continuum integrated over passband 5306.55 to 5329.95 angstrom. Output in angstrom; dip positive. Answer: -0.9 angstrom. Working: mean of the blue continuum 9.35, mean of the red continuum 10.3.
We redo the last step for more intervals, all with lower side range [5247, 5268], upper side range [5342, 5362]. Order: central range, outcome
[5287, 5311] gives -1.14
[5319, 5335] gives 0.31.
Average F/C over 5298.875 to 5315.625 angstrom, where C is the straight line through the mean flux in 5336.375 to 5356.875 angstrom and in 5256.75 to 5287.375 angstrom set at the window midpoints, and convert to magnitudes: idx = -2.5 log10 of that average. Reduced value -0.07 mag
